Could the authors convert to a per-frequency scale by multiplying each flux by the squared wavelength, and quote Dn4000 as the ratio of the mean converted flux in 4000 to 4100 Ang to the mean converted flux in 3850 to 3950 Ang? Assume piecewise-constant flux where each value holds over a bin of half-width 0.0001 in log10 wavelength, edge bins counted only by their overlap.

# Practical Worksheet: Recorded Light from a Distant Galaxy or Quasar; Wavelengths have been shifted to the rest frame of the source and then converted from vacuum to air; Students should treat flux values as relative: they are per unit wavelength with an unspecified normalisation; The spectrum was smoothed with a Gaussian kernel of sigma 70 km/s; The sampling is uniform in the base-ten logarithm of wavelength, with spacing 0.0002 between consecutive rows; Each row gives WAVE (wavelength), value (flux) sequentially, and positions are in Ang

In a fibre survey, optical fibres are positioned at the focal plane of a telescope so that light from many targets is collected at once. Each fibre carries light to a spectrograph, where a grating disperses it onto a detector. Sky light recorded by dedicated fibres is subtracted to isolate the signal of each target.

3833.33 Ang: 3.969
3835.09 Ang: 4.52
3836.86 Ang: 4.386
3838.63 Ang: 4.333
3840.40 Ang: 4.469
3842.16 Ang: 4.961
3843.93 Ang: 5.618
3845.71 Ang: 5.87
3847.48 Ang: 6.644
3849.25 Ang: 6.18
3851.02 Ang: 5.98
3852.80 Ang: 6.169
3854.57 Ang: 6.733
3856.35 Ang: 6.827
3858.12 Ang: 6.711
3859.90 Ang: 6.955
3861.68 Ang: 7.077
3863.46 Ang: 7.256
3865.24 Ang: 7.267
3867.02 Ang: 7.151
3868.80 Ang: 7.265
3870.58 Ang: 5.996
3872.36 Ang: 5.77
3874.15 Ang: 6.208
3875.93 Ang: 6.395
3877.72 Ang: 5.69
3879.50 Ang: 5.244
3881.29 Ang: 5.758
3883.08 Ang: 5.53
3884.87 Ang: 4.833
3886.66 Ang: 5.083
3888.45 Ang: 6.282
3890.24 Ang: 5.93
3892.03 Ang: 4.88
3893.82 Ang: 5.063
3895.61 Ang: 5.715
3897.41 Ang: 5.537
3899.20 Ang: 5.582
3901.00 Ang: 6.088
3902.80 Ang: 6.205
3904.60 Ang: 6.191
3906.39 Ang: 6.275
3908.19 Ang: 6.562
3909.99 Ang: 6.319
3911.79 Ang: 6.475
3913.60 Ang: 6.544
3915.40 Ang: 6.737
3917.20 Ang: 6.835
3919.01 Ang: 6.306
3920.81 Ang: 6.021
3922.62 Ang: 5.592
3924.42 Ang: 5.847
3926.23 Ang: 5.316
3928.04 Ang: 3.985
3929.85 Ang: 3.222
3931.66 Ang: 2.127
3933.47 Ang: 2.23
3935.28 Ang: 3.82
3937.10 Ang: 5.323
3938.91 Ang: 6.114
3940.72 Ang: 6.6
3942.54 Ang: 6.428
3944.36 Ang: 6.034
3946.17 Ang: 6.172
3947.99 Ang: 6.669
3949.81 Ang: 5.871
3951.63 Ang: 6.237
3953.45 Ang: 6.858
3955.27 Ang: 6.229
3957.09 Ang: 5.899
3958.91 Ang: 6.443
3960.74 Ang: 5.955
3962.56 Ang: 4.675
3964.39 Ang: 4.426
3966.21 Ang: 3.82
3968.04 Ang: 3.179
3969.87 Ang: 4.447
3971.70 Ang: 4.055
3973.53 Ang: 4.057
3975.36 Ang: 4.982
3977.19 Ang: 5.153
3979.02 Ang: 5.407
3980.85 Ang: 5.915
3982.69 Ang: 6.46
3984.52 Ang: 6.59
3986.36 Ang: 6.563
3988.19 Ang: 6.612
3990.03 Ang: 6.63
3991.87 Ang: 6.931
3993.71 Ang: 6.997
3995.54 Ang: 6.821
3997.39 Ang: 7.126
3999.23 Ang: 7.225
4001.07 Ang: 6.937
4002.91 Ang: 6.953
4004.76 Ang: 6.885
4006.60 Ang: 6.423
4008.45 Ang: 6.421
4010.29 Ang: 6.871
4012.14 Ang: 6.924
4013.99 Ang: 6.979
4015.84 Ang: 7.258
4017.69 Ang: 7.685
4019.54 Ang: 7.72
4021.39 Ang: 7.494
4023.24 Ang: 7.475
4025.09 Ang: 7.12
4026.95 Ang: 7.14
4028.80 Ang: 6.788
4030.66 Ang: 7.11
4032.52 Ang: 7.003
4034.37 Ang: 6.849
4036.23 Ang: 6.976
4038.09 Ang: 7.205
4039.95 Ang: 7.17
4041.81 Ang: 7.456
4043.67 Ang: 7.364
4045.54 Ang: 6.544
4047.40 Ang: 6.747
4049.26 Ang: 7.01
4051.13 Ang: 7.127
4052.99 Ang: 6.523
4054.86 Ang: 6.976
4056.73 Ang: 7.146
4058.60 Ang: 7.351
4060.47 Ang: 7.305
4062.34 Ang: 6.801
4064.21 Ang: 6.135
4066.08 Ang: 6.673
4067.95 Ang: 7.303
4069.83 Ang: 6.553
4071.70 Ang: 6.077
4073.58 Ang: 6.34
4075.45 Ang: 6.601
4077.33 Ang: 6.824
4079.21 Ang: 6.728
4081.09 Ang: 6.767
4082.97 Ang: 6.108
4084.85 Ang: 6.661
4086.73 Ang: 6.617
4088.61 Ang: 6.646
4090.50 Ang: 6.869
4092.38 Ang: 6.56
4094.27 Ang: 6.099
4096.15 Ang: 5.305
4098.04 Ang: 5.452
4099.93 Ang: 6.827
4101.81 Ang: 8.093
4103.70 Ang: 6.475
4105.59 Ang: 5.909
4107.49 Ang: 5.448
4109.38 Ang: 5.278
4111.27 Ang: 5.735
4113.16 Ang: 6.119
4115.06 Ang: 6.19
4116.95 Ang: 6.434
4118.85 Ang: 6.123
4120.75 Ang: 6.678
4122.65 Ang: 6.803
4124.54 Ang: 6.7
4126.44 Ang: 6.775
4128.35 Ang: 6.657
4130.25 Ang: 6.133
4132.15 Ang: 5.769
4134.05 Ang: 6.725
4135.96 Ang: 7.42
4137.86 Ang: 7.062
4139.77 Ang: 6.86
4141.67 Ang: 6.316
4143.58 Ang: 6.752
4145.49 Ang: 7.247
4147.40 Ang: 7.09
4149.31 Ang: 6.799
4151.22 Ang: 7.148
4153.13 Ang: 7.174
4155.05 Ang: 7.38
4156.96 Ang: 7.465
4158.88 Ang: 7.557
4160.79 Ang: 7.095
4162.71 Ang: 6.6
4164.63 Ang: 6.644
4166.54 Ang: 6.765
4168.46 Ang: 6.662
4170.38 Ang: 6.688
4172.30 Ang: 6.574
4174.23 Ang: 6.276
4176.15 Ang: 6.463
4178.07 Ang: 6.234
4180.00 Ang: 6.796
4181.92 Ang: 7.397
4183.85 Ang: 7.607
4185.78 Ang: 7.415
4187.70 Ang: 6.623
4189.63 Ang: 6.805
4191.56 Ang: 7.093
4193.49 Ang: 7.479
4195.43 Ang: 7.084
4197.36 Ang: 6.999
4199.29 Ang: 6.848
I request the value 1.3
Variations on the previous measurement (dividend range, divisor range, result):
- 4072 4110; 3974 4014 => 1.03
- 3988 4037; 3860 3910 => 1.24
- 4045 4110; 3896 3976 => 1.29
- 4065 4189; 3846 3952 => 1.26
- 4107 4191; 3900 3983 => 1.36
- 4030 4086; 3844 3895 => 1.22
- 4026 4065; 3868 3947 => 1.33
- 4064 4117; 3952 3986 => 1.28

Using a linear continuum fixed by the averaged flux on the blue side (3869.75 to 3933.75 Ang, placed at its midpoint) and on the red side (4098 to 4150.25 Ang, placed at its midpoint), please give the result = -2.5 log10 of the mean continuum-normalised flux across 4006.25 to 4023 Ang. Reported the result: -0.18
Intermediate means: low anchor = 5.6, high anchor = 6.51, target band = 7.13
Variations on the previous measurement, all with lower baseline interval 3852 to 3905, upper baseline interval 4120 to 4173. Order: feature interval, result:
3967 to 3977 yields 0.45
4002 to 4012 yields -0.04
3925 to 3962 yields 0.17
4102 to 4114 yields 0.13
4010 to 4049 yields -0.10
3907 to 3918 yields -0.06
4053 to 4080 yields -0.02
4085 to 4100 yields 0.07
